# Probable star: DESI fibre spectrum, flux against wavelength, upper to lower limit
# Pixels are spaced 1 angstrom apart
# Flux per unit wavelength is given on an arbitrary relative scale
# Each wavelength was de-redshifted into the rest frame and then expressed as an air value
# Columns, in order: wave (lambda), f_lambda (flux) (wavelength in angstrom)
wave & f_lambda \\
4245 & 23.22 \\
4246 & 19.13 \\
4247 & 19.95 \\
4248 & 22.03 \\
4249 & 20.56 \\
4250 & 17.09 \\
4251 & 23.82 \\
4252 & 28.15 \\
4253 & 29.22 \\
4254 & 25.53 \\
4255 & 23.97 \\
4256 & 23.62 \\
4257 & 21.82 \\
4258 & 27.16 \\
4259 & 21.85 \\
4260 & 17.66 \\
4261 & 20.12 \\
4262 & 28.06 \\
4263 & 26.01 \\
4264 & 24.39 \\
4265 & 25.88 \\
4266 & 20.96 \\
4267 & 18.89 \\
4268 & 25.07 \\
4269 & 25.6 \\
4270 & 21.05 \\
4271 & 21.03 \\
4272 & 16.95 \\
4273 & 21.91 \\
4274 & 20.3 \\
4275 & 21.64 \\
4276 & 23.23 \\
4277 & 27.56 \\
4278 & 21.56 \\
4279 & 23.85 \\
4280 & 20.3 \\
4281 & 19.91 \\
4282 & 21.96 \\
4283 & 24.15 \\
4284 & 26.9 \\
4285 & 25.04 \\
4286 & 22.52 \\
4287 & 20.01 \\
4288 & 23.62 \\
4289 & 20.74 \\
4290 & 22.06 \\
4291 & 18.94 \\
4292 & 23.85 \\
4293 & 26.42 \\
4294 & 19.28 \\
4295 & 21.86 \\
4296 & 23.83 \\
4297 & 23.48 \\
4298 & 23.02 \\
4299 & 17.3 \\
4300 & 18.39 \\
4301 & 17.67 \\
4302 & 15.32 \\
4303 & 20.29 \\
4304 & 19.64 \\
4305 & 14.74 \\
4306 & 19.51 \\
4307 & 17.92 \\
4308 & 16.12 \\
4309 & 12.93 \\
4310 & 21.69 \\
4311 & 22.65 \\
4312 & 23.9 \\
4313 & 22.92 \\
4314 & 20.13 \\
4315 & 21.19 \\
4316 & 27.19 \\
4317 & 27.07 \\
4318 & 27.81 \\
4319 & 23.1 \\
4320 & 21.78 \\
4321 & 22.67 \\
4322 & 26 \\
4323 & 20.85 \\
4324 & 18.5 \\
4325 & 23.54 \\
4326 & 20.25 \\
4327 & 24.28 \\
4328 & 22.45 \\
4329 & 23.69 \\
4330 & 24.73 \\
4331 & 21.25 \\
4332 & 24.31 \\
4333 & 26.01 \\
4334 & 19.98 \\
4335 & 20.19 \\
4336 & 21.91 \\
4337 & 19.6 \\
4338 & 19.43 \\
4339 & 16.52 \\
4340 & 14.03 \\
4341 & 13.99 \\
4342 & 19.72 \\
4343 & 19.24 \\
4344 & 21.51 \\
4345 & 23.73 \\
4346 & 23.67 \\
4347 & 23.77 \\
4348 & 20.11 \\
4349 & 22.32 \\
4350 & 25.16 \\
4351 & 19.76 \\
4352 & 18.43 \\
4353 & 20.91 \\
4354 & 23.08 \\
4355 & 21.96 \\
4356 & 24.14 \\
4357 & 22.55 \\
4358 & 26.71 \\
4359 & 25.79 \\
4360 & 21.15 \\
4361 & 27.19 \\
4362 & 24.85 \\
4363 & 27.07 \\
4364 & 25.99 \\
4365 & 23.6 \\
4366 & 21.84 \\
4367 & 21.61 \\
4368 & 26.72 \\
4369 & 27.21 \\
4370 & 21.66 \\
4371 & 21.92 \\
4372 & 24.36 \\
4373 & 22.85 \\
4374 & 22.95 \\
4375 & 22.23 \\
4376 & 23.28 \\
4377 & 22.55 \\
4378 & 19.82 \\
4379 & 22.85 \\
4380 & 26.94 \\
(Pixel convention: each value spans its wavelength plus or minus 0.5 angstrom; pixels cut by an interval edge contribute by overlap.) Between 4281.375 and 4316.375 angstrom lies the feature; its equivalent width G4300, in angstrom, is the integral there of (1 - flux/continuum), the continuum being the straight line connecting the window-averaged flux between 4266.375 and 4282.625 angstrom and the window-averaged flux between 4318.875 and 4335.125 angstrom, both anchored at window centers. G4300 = 1.9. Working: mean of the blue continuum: 21.9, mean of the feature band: 21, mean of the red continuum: 22.6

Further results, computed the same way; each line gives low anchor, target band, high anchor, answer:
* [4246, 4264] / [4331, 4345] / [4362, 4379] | 2.1 angstrom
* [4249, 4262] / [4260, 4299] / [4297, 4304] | -2.8 angstrom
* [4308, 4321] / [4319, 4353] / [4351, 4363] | 2.3 angstrom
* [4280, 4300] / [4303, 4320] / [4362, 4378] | 1.1 angstrom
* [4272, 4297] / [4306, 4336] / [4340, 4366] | 0.4 angstrom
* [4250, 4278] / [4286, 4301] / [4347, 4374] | 1.1 angstrom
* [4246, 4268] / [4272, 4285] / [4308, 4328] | 0.1 angstrom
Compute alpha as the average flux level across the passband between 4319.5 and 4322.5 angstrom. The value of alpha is 23.5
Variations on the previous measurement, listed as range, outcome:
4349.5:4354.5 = 21.5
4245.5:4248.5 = 20.4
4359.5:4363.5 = 25.1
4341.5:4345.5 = 21.1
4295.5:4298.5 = 23.4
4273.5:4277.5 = 23.2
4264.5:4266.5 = 23.4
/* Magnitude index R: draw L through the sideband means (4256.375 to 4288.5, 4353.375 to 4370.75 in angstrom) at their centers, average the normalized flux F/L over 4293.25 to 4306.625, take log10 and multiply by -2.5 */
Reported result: 0.18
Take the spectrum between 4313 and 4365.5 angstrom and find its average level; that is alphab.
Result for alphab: 22.4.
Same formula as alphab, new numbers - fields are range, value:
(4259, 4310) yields 21.4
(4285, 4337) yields 21.6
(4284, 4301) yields 21.9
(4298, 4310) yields 17.7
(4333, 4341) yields 19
